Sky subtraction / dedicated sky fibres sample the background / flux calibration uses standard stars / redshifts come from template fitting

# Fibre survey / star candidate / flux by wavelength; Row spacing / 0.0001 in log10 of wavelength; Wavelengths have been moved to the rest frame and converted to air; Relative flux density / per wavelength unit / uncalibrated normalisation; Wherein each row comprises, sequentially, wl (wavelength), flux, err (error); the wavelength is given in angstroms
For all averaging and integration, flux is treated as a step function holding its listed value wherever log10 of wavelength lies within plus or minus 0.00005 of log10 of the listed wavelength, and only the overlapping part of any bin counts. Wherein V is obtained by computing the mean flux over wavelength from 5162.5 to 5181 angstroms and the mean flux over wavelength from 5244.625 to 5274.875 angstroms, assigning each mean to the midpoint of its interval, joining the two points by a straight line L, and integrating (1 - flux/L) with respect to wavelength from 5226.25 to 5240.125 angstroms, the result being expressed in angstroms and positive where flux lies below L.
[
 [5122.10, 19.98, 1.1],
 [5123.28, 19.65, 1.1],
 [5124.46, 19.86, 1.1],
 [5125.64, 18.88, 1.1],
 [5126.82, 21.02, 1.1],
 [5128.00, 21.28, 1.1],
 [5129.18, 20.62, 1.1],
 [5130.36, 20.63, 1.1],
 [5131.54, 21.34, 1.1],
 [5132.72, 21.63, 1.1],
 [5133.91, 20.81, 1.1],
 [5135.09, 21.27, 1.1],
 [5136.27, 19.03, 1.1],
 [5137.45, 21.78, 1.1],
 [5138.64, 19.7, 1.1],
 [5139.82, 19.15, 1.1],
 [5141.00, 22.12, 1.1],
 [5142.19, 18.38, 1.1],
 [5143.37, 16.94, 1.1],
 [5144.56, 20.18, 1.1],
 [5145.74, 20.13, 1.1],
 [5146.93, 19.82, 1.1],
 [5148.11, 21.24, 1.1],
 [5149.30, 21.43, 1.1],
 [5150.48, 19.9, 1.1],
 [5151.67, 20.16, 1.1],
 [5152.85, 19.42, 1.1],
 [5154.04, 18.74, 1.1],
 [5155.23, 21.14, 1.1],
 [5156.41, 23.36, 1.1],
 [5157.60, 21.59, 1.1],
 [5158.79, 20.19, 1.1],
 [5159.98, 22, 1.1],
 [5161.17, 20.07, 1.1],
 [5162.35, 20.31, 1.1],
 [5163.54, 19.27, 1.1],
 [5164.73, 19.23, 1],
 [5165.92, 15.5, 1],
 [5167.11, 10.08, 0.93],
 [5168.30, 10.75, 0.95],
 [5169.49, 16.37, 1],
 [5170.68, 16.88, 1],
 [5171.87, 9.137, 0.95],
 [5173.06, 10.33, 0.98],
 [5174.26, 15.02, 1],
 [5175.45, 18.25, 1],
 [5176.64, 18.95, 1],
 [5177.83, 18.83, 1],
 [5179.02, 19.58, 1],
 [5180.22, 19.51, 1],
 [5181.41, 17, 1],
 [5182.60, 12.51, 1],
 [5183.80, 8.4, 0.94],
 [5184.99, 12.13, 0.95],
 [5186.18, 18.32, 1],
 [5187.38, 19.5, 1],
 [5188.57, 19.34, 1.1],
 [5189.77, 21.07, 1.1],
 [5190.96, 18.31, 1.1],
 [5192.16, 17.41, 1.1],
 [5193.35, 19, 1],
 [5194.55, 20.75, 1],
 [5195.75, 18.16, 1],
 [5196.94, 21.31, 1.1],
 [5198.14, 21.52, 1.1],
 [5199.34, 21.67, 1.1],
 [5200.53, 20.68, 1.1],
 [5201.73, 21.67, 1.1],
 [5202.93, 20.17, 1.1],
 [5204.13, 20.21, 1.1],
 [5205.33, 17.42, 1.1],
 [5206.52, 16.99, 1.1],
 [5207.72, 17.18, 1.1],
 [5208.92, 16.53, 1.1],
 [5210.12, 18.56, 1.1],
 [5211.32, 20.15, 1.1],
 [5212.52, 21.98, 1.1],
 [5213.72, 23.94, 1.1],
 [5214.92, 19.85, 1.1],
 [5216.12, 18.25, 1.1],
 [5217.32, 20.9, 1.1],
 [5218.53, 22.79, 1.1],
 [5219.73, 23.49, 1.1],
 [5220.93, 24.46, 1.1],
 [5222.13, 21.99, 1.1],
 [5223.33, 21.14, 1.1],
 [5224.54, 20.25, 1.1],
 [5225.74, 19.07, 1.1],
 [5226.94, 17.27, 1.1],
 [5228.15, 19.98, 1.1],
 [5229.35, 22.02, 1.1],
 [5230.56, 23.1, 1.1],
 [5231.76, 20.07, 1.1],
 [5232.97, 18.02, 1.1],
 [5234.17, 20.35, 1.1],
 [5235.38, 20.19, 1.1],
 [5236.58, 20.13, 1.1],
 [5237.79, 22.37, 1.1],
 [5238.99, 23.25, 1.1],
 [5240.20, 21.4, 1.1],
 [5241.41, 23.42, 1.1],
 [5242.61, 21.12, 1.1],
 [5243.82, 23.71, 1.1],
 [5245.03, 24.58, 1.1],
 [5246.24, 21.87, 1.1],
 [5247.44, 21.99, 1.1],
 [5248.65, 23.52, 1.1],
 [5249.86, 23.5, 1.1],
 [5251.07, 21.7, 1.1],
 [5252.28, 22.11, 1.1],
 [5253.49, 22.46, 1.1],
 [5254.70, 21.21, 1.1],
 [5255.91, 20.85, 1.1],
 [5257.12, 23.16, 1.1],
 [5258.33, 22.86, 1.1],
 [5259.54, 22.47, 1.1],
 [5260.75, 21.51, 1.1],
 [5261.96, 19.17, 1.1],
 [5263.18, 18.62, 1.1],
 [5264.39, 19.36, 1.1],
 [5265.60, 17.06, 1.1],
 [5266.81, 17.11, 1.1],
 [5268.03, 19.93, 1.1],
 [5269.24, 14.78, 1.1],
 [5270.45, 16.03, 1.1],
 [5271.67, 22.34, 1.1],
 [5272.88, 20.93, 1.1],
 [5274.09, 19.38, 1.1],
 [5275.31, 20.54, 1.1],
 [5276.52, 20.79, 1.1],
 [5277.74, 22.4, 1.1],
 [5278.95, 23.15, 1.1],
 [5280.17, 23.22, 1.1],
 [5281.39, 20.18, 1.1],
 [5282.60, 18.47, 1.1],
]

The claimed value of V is -0.97 angstroms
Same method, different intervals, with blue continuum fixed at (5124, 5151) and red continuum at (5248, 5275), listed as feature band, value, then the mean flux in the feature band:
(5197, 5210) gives 0.6 angstroms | 19.5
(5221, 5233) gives -0.1 angstroms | 20.6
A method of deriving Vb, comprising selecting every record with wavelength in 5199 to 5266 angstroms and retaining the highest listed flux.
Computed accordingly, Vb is 24.58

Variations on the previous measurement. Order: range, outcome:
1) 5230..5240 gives 23.25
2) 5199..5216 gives 23.94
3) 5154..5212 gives 23.36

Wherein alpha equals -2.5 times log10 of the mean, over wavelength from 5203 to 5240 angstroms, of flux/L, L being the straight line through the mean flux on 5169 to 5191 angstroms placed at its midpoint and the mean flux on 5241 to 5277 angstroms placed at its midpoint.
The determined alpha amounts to -0.09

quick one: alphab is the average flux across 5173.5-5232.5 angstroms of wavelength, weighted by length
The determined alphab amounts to 19.3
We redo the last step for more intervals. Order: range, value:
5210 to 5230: 21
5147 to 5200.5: 18.1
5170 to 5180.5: 16.2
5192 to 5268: 20.8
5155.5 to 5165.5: 20.7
